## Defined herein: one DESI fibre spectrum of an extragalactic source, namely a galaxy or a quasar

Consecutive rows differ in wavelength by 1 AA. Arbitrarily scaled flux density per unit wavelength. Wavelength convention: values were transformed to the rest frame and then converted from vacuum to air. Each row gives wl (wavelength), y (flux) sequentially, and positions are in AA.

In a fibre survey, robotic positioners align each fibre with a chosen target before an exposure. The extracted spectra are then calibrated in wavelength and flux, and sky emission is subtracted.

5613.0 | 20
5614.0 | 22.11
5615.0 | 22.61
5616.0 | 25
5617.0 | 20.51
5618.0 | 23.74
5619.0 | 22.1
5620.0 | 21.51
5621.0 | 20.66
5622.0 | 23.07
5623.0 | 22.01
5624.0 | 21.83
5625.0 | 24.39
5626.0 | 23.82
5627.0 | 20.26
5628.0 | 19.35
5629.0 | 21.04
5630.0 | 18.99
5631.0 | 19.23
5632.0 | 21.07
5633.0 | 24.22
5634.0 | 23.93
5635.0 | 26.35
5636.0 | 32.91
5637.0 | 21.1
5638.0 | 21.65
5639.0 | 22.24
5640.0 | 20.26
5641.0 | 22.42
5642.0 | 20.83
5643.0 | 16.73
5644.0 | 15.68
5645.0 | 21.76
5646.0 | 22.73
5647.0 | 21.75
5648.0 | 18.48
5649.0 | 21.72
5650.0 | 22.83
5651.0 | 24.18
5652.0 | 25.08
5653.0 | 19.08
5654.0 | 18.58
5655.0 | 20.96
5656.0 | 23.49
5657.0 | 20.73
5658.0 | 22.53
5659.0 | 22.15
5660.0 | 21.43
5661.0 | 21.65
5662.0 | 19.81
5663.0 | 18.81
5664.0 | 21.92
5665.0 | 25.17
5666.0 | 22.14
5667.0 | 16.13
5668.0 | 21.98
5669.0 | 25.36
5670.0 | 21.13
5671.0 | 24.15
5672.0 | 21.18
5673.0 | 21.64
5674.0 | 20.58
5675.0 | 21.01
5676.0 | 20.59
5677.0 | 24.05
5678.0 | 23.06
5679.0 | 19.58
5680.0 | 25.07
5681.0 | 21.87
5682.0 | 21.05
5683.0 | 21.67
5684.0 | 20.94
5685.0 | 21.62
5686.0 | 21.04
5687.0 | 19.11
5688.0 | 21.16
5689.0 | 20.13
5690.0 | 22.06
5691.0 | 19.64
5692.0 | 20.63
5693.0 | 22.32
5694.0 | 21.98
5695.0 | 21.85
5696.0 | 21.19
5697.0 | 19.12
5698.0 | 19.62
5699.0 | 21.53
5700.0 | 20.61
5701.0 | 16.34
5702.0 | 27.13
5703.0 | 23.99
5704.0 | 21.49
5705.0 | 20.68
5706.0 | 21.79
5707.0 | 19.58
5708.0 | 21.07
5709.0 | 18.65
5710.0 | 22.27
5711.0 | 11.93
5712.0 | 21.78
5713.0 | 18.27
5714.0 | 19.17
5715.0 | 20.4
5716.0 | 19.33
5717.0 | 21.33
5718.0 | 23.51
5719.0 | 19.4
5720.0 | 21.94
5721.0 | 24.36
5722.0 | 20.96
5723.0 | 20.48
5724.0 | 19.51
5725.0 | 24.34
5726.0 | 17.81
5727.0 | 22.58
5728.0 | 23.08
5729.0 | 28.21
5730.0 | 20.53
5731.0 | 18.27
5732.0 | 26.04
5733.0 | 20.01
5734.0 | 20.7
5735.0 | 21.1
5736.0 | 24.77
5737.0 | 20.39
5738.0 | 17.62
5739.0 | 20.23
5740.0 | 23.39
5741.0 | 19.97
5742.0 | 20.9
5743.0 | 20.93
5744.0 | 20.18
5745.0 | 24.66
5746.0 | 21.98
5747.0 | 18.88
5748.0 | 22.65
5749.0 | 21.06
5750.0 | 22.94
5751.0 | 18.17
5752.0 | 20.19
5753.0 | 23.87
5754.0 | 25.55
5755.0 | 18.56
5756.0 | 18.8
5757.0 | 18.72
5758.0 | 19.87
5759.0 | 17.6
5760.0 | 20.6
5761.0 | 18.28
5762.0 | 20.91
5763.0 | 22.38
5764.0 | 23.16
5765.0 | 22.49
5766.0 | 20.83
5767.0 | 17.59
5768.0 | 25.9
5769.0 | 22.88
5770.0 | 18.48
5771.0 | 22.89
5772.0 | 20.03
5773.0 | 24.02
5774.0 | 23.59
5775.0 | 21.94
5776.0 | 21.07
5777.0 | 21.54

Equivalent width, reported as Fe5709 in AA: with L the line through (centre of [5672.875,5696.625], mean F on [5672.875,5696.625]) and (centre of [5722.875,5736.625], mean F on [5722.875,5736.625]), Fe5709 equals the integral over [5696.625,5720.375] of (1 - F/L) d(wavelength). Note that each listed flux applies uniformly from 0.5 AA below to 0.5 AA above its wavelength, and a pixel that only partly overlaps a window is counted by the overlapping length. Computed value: 1.4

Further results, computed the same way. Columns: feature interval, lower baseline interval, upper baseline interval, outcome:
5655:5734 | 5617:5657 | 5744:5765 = 0.4 AA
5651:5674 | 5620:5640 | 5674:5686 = 0.4 AA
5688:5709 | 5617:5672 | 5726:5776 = 0.5 AA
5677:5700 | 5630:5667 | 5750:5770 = 0.2 AA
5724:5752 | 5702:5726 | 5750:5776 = -0.7 AA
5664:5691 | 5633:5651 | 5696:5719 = -0.6 AA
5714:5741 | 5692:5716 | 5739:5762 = -1.1 AA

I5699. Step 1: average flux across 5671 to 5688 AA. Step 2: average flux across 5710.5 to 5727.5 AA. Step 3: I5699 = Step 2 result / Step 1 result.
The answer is 0.95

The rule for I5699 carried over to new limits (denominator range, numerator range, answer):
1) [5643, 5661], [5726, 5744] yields 1.01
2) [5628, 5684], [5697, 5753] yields 0.97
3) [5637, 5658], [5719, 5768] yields 1.01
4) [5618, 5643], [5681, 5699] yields 0.94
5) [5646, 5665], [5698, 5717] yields 0.94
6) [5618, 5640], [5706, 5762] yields 0.93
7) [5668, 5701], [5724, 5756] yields 1.01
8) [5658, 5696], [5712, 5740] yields 0.99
